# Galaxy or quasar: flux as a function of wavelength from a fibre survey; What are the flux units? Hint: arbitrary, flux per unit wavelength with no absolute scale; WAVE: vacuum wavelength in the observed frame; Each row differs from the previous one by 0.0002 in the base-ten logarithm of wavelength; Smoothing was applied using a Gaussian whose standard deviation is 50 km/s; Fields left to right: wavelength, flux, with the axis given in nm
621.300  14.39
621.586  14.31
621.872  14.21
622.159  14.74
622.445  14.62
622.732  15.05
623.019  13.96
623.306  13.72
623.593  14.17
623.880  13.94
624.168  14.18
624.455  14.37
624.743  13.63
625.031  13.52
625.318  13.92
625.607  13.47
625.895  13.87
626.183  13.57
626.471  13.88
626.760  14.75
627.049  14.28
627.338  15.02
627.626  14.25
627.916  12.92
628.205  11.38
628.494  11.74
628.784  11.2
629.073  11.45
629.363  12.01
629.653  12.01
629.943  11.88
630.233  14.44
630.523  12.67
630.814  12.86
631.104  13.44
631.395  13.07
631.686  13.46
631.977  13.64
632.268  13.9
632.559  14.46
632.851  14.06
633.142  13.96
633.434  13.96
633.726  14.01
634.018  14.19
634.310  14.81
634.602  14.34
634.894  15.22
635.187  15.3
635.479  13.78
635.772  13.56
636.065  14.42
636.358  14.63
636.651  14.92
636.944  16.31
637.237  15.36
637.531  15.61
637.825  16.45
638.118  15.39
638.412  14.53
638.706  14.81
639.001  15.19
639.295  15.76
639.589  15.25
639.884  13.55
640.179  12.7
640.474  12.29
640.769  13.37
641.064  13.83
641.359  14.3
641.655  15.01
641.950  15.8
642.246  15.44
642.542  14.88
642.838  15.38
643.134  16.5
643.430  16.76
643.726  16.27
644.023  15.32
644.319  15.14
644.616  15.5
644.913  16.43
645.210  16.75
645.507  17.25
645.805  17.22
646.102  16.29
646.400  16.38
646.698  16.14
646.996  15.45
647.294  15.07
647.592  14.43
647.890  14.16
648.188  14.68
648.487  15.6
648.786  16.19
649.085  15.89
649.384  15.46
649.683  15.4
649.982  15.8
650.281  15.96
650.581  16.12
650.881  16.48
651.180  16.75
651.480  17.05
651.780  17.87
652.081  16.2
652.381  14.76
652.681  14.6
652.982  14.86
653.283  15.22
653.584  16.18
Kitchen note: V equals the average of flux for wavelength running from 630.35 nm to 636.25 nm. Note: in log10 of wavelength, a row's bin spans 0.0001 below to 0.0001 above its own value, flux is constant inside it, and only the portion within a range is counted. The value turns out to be 14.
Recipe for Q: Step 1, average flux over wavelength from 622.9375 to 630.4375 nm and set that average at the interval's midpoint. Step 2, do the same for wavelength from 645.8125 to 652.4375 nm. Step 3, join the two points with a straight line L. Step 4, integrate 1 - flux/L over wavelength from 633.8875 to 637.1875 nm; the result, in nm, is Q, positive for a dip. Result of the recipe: -0.082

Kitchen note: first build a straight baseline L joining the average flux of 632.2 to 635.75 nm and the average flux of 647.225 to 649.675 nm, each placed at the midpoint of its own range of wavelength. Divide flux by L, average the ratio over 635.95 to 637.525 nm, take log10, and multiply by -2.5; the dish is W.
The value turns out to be -0.05 mag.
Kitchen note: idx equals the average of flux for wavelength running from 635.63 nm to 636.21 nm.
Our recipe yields 14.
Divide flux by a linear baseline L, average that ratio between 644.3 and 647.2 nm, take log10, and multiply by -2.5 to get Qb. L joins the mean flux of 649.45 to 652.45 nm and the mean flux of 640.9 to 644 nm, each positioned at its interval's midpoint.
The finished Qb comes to -0.037 mag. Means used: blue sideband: 15.4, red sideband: 16.3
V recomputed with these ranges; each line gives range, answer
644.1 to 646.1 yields 16.3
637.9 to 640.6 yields 14.5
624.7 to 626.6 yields 13.7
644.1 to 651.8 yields 15.9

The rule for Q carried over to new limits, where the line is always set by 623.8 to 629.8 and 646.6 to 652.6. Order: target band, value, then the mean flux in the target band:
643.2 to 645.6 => -0.153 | 16.2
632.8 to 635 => -0.039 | 14.3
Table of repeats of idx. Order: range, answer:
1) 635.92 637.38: 15.1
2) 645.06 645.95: 17.1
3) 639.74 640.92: 13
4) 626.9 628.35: 13.6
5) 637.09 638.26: 15.7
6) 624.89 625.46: 13.7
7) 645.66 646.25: 16.8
